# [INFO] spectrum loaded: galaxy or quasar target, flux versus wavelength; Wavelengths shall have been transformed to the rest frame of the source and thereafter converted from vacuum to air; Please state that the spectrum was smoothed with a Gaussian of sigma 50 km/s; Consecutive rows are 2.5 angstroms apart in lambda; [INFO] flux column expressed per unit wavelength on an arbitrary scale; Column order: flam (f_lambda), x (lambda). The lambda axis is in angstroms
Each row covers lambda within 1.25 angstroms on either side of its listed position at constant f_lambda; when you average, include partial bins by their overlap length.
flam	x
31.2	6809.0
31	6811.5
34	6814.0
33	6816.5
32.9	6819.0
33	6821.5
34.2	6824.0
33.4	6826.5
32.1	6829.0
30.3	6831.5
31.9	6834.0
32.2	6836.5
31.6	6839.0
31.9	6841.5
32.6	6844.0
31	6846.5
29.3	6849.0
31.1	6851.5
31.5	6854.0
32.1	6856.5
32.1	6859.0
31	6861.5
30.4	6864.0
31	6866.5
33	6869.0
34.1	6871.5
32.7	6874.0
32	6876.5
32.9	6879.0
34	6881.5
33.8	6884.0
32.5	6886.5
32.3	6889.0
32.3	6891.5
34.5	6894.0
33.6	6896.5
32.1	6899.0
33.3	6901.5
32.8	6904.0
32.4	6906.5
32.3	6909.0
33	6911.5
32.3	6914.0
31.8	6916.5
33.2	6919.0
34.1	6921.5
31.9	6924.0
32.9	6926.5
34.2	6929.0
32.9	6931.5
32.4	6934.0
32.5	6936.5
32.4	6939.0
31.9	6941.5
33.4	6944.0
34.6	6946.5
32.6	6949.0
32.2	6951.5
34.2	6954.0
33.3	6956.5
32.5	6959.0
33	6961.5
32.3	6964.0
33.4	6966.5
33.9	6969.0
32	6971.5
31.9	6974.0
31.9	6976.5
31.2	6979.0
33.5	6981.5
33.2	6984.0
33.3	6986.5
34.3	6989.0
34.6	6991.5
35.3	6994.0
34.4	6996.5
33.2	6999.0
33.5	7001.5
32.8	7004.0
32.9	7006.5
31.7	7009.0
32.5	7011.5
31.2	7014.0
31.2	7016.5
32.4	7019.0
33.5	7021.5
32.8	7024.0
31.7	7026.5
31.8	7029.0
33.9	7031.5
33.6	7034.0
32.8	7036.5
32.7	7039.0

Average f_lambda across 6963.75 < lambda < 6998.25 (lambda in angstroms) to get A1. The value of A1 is 33.3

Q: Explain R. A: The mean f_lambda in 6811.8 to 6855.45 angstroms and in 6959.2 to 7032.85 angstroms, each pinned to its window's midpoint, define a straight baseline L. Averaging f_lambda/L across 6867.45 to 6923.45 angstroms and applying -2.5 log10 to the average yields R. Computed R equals -0.018 mag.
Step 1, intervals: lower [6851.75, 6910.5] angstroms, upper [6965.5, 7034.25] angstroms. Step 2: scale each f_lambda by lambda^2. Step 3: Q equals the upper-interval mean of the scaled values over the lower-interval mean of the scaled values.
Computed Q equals 1.0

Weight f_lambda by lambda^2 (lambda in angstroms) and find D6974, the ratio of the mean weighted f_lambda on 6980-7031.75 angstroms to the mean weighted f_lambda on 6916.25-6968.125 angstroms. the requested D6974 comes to 1.02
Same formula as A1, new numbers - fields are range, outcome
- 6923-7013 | 33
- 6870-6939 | 32.9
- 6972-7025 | 32.9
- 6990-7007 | 33.9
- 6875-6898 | 33.1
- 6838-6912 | 32.3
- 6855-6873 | 32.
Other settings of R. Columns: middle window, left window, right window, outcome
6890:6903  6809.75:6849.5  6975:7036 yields -0.022 mag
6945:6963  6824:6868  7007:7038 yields -0.036 mag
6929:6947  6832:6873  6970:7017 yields -0.016 mag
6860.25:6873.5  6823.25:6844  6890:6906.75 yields 0.023 mag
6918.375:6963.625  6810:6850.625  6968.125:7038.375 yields -0.013 mag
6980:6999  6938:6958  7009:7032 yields -0.045 mag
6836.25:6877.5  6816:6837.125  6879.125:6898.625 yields 0.038 mag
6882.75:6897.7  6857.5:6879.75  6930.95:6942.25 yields -0.032 mag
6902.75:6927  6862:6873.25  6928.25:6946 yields -0.002 mag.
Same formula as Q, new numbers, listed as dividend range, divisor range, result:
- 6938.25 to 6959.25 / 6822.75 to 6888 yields 1.06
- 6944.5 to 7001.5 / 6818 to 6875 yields 1.08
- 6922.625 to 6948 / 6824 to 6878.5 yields 1.06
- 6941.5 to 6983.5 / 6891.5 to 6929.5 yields 1.01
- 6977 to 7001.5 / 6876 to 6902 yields 1.05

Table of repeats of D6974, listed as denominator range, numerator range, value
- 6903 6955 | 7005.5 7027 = 1.01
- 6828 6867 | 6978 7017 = 1.10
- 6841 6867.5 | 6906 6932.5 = 1.07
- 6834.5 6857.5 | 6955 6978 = 1.08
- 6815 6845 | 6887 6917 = 1.03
